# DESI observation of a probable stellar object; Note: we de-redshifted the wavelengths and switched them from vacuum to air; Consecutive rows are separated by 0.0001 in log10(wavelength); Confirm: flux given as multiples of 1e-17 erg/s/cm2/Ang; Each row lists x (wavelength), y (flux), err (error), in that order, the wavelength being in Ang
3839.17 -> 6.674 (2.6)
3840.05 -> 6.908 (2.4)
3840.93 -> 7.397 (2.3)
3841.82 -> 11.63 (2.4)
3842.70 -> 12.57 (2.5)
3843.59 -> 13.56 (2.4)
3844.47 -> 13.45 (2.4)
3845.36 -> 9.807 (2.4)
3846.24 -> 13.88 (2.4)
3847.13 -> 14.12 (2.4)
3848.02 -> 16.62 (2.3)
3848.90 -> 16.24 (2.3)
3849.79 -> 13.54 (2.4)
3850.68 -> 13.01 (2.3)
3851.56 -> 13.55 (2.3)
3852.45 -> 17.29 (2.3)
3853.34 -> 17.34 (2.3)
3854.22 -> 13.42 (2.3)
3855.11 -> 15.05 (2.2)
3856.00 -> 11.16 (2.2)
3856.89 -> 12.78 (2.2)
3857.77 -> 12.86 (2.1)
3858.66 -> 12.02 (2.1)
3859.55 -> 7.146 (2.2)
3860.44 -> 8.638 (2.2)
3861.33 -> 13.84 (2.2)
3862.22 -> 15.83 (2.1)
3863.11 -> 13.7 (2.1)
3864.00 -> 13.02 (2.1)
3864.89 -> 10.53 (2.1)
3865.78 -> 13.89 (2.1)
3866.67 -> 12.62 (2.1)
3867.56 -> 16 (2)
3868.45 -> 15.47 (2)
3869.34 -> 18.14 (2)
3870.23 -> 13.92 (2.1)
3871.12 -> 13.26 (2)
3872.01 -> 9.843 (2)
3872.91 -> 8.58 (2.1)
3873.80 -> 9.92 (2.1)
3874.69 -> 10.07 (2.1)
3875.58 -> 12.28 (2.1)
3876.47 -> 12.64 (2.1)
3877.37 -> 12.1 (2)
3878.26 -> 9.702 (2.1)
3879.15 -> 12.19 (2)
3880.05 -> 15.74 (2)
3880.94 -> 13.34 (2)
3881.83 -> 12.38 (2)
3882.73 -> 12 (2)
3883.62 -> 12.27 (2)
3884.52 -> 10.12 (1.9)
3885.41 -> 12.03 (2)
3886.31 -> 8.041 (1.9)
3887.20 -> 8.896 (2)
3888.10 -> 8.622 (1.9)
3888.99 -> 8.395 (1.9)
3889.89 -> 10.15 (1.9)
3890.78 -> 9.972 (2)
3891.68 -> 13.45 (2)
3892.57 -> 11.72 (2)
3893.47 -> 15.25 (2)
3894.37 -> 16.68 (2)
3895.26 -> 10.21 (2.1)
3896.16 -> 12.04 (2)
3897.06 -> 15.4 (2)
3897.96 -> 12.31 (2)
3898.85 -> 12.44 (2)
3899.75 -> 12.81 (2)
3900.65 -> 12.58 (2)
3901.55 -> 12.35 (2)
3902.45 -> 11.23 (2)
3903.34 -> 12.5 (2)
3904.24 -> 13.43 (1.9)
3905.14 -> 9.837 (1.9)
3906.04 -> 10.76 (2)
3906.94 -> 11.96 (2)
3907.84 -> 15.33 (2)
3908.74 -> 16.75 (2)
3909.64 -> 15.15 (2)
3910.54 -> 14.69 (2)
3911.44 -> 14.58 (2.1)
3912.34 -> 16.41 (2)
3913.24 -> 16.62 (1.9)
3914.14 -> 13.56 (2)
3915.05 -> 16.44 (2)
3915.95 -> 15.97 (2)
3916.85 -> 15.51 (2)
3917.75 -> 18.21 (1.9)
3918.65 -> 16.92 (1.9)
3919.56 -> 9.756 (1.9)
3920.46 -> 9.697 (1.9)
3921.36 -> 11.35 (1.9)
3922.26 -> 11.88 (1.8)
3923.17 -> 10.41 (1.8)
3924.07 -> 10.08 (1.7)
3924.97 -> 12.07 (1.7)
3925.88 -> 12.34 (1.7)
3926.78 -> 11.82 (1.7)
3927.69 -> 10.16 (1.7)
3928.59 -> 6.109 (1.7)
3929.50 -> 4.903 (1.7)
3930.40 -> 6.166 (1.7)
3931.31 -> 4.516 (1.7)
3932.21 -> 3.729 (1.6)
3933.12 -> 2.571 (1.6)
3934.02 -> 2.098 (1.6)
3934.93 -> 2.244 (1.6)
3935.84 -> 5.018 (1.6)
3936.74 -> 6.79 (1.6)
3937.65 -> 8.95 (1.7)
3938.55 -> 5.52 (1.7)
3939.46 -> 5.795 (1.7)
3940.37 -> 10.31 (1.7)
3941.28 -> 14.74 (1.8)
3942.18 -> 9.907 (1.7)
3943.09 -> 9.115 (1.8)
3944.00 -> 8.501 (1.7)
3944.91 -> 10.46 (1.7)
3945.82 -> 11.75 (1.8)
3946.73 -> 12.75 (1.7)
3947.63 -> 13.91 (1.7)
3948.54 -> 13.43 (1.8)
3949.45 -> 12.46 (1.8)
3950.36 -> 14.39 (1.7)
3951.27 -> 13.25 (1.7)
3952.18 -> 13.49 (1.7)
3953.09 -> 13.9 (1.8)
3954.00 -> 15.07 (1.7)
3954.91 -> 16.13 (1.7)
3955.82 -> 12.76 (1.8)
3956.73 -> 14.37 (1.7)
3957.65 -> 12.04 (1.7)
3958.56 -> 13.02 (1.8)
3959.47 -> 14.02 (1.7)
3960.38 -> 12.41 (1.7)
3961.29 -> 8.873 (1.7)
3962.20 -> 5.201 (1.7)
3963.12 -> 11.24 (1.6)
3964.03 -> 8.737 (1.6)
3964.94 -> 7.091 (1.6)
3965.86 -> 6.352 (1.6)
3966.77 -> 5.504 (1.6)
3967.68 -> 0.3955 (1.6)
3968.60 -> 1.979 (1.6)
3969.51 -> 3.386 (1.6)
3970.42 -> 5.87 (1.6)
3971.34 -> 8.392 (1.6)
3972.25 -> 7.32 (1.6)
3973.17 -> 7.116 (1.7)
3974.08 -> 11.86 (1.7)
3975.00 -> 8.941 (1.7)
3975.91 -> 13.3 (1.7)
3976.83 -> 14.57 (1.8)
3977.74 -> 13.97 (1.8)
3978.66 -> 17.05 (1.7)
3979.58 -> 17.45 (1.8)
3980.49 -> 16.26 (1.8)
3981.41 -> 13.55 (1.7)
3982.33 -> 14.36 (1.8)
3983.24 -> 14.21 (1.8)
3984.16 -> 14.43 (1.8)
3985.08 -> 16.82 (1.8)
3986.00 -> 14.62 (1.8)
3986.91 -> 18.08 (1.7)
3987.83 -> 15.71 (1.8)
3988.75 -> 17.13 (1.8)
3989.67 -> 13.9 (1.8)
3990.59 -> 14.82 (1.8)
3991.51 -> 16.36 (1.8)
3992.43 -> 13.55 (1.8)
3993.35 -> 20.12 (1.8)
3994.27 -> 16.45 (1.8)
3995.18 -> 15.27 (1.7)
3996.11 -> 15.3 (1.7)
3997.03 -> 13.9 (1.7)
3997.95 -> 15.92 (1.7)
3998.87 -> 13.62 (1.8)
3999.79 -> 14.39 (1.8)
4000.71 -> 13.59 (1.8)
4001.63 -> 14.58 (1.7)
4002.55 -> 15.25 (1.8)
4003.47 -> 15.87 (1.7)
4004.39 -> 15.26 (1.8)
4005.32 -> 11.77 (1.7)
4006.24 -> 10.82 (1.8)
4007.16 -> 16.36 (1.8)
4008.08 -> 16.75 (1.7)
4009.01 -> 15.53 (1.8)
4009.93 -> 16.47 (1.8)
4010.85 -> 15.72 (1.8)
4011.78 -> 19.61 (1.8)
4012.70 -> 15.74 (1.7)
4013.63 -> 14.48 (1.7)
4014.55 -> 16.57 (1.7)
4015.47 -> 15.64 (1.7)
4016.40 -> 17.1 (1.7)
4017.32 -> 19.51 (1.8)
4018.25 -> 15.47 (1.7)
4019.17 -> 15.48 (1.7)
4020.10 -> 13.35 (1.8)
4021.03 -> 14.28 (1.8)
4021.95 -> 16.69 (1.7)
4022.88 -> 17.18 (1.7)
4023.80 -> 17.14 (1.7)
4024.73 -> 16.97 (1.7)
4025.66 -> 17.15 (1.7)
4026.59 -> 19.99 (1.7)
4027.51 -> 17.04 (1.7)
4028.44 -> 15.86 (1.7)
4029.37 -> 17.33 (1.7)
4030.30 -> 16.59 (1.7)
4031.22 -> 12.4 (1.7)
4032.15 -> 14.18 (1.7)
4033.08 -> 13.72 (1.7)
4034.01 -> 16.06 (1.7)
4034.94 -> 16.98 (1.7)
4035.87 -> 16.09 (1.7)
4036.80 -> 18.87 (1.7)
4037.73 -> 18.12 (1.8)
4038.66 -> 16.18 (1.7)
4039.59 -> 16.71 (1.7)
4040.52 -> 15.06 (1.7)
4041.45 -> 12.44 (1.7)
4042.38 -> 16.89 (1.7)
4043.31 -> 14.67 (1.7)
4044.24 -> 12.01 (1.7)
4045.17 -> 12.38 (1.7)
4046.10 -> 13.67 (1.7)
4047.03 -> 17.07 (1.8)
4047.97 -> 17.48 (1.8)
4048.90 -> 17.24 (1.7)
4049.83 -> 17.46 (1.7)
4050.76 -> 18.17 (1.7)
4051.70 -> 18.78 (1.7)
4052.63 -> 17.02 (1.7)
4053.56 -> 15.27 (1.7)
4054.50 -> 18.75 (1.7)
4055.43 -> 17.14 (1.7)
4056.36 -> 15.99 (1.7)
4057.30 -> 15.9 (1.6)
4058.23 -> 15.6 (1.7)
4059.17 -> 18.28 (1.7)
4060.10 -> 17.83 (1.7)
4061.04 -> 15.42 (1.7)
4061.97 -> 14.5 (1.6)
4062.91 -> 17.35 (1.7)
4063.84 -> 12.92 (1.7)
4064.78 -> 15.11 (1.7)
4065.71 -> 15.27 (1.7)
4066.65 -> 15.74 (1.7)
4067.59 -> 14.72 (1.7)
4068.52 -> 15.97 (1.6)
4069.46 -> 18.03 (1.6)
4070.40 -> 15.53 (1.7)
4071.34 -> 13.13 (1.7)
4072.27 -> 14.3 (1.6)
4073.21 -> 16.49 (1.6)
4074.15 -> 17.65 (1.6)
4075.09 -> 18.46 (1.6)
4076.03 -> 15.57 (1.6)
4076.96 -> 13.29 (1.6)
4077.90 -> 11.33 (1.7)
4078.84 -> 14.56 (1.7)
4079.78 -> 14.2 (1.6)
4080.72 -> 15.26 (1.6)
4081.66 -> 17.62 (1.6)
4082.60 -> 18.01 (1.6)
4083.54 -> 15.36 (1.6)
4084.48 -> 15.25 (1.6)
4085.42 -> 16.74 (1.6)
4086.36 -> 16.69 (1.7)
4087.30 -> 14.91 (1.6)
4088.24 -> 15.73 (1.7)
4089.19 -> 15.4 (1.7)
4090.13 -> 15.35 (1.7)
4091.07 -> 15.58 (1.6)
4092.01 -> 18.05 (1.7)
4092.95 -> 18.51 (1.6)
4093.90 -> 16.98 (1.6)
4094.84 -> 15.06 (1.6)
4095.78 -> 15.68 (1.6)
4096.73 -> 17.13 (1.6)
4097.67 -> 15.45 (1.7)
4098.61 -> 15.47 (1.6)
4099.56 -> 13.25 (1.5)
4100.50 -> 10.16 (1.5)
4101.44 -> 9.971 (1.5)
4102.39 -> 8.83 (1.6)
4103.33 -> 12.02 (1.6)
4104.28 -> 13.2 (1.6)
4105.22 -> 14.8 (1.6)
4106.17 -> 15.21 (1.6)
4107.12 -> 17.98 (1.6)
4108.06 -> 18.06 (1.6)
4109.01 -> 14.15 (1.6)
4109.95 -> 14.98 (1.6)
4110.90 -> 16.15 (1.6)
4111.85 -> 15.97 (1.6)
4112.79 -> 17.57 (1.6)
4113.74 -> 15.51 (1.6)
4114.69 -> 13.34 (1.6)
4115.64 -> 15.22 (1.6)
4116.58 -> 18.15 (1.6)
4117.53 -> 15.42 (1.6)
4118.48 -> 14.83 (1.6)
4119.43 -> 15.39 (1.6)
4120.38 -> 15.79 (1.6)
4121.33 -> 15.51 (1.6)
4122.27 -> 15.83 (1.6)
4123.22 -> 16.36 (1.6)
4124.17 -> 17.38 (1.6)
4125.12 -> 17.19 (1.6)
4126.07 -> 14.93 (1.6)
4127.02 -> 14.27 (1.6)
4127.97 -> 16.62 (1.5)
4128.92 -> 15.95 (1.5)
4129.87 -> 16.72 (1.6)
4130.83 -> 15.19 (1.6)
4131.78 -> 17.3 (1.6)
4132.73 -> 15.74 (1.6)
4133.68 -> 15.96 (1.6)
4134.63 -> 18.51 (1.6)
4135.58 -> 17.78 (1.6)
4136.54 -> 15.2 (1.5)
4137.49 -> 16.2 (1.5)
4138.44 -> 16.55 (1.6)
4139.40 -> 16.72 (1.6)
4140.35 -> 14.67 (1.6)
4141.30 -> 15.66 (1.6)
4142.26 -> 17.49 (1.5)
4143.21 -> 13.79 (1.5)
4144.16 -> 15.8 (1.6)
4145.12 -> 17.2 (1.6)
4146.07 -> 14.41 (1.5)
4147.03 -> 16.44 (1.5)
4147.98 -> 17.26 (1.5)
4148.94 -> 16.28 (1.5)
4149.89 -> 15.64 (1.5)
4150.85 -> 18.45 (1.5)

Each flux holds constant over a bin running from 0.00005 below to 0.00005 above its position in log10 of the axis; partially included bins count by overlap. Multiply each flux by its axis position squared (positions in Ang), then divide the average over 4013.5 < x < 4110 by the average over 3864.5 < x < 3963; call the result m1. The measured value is 1.46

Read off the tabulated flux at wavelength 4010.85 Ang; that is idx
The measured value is 15.72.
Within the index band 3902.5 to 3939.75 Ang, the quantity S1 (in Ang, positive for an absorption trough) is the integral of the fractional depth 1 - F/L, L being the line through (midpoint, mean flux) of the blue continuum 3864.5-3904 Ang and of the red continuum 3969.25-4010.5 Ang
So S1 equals 6.0 Ang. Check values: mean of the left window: 12.1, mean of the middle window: 10.7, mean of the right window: 14.1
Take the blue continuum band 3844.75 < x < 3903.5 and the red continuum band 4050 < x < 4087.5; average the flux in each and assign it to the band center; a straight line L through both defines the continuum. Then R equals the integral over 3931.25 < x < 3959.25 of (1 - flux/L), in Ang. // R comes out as 7.4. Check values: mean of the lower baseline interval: 12.6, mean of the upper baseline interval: 16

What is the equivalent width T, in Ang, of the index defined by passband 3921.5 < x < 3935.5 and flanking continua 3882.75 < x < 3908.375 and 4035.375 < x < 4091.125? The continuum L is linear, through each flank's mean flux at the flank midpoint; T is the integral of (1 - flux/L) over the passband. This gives 5.7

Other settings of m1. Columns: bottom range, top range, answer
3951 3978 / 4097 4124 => 1.60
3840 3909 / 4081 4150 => 1.42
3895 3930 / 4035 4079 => 1.34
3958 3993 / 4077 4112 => 1.38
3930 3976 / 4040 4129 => 1.82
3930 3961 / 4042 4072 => 1.66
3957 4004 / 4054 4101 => 1.32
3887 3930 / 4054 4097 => 1.38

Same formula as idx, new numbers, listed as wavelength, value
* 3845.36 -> 9.807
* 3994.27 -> 16.45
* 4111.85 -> 15.97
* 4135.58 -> 17.78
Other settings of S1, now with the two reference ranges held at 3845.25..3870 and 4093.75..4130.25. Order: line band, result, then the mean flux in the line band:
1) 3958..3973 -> 7.13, 7.51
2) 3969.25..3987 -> 2.25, 12.6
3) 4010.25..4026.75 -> -2.11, 16.5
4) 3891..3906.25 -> 1.41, 12.6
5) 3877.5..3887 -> 1.45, 11.7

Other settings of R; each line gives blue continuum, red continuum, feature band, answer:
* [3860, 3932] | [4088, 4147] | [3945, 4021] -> 1.43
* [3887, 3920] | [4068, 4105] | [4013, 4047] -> -3.06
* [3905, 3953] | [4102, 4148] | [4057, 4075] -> -1.92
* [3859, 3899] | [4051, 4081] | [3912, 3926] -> -0.76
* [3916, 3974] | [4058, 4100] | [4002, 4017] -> -3.57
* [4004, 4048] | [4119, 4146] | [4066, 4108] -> 1.97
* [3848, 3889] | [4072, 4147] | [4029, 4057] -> -2.40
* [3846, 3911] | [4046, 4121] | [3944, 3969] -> 5.25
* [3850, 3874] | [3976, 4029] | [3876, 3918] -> 2.81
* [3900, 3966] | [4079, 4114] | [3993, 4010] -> -2.84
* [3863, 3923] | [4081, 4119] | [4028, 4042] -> -1.20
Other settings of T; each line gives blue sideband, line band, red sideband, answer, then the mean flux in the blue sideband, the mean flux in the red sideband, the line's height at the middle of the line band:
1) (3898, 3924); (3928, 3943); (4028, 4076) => 8.2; 13.5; 16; 13.9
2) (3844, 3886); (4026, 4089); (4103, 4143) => -3.3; 12.9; 15.9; 15.1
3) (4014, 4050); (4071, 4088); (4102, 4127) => 0.1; 16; 15.4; 15.6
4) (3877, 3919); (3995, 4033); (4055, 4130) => -3.1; 13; 15.5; 14.5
